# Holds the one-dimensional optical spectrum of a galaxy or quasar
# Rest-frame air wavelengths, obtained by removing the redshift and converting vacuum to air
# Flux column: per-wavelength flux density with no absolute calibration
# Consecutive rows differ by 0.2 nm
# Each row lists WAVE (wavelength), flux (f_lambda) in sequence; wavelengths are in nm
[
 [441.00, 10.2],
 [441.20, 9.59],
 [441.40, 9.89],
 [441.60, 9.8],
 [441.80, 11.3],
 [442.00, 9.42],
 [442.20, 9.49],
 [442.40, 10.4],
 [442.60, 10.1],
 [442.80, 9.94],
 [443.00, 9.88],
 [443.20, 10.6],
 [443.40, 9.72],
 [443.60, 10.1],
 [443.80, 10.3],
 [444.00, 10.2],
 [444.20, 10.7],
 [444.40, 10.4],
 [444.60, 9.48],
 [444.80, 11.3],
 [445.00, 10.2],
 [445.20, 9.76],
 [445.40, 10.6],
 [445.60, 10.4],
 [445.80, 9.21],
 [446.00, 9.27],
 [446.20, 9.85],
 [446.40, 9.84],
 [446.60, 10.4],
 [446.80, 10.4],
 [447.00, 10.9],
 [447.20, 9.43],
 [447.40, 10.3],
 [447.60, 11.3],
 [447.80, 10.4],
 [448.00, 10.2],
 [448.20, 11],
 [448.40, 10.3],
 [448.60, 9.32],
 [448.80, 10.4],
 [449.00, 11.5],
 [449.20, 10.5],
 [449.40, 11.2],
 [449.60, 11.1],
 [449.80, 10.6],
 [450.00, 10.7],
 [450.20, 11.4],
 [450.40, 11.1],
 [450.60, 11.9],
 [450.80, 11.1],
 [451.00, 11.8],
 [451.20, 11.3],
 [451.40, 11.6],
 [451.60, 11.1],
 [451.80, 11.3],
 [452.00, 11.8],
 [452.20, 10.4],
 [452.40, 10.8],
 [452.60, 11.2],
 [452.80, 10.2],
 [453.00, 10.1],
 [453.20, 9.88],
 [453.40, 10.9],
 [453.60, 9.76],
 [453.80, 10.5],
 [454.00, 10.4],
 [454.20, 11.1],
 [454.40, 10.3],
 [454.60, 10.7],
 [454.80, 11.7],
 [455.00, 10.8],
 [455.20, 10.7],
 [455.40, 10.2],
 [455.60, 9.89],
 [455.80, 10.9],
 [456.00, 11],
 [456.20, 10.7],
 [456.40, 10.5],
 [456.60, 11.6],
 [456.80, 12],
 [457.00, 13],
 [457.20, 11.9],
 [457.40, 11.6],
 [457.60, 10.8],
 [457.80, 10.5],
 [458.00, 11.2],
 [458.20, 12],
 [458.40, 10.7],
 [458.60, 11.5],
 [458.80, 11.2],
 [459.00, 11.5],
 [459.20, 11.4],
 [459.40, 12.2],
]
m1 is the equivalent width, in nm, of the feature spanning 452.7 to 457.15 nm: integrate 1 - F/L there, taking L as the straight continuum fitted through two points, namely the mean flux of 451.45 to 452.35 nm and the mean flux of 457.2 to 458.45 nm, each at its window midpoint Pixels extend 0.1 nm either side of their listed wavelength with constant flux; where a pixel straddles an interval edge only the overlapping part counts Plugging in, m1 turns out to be 0.162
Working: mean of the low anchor 11.2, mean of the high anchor 11.2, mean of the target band 10.8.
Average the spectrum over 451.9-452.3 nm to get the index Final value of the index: 11.1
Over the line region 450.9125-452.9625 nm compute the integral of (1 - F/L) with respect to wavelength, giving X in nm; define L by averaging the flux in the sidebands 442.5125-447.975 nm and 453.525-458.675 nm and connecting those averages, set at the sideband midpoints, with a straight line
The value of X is -0.082 nm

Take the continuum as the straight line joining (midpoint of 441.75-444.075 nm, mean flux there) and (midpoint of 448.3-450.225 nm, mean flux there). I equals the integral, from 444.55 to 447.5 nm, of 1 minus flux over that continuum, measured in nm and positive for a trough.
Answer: 0.08 nm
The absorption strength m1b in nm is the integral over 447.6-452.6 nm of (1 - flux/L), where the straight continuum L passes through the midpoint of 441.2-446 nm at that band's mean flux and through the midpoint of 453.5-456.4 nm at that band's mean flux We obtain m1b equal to -0.27 nm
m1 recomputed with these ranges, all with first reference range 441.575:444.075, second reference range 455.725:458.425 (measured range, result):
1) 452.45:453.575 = 0.057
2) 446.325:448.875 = 0.046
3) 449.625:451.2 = -0.068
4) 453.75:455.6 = 0.076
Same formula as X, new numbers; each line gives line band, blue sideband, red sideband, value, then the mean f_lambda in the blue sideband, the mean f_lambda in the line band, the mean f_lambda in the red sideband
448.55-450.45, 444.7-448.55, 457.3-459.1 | -0.06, 10.3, 10.8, 11.2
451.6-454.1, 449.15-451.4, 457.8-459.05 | 0.13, 11.2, 10.6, 11.3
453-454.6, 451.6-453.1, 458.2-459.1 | 0.08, 10.8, 10.4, 11.3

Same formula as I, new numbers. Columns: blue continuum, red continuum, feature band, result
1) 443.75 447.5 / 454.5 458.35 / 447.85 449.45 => -0.02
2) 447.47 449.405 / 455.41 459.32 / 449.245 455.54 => -0.01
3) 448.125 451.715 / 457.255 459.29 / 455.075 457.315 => 0.01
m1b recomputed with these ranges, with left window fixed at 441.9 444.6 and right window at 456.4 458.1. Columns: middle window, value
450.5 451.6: -0.063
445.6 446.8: 0.063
